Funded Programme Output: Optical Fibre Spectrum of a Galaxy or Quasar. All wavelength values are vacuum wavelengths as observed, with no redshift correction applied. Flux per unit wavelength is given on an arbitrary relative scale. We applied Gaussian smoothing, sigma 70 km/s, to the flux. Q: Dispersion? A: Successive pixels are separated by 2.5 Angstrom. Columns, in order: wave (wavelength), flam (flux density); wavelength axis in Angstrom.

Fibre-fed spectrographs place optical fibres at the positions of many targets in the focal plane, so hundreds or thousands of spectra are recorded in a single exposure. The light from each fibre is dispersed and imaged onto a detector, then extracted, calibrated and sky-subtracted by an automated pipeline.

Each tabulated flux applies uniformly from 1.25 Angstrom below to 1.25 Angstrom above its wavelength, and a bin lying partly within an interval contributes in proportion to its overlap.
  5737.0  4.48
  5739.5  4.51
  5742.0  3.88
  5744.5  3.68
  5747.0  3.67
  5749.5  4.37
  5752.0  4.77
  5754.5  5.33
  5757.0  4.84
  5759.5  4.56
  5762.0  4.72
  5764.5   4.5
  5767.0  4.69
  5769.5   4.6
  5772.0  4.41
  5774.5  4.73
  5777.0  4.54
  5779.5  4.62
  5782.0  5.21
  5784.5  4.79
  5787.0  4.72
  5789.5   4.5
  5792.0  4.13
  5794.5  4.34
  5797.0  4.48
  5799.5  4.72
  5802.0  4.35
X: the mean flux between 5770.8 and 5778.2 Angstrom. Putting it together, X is 4.56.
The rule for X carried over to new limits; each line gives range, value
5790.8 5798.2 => 4.32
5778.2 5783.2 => 4.91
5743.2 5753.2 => 4.12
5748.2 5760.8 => 4.77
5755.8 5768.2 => 4.66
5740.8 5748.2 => 3.74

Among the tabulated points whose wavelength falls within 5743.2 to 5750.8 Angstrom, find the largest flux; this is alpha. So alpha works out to 4.37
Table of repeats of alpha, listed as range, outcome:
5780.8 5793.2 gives 5.21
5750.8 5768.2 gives 5.33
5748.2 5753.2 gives 4.77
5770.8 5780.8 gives 4.73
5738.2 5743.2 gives 4.51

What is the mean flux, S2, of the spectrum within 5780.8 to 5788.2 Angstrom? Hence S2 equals 4.91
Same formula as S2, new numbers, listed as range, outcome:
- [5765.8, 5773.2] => 4.57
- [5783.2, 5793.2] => 4.54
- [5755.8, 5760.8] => 4.7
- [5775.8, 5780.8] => 4.59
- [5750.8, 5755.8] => 5.05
